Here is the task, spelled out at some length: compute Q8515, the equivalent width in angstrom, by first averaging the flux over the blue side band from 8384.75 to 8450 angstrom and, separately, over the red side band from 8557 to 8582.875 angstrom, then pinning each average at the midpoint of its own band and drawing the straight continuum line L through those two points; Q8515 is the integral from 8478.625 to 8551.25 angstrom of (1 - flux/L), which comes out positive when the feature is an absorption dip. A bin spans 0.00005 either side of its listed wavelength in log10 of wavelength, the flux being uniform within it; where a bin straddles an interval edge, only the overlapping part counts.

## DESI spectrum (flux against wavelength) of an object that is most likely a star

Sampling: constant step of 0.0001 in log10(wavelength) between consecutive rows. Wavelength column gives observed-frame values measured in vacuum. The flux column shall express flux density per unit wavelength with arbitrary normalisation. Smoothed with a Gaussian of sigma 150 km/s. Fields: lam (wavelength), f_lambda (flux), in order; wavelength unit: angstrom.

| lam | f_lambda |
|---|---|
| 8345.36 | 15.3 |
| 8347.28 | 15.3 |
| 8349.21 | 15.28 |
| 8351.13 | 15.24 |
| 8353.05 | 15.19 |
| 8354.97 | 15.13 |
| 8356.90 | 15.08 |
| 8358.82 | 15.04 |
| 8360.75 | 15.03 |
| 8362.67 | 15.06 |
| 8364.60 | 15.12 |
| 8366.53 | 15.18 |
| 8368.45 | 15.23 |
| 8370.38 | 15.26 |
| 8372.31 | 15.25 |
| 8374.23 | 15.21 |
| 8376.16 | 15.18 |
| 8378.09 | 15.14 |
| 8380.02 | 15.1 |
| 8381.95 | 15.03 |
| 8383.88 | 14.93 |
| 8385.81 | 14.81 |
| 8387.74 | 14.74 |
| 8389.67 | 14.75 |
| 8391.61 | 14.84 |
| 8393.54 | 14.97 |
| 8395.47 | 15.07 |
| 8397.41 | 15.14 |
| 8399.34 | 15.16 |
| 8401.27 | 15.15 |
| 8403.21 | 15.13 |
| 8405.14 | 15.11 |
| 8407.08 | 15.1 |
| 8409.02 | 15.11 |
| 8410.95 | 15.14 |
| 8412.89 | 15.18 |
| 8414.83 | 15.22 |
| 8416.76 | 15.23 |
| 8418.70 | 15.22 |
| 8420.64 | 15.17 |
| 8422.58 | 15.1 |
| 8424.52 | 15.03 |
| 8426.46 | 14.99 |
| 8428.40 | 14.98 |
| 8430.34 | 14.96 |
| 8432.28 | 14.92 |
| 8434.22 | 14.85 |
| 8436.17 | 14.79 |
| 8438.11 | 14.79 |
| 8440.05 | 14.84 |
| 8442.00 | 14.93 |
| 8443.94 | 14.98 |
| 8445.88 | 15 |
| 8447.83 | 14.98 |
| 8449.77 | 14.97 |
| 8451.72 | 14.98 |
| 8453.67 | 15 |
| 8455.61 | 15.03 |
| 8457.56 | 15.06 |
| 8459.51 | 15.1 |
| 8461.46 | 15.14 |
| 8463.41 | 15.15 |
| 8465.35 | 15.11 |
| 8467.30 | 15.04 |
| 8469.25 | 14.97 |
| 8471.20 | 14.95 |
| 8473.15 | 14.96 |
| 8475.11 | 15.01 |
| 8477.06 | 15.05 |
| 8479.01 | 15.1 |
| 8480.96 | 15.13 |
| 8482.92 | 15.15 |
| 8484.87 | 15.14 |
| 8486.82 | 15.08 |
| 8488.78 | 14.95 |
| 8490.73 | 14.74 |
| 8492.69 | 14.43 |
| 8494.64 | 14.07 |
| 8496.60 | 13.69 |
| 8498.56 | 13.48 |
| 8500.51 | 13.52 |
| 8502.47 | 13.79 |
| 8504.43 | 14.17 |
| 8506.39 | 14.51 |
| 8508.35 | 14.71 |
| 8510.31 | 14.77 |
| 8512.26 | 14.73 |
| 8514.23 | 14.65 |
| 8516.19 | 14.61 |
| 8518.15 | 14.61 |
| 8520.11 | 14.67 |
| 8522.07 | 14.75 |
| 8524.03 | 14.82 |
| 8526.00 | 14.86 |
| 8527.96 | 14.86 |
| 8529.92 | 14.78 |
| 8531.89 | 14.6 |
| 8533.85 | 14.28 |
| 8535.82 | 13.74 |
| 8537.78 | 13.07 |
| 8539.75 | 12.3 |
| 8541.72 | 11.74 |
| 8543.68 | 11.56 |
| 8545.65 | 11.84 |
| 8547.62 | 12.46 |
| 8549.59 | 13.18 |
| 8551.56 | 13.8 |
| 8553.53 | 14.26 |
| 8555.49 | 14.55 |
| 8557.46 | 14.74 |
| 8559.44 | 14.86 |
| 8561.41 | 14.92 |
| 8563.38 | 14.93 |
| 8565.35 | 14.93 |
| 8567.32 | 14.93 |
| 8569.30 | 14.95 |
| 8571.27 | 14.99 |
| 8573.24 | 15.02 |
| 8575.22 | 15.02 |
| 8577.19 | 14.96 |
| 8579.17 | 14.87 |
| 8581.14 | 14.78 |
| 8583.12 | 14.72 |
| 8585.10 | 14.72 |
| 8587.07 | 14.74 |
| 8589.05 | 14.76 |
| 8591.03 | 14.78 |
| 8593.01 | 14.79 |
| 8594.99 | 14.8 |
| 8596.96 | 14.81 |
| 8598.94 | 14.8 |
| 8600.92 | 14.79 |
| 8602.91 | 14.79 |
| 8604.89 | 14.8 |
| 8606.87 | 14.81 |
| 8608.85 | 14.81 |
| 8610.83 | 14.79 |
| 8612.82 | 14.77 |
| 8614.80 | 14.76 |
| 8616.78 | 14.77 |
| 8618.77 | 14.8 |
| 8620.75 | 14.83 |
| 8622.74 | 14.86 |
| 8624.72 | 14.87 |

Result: 4.1 angstrom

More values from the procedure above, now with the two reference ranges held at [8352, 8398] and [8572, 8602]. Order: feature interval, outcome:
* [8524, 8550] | 2.60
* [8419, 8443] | 0.07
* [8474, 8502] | 0.63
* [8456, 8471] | -0.11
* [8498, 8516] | 0.75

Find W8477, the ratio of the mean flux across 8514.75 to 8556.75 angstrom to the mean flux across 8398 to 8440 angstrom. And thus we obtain 0.92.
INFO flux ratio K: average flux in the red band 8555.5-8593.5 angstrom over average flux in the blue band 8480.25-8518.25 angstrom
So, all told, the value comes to 1.03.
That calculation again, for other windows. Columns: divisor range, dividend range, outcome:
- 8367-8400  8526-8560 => 0.90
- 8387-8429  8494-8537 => 0.95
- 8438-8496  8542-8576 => 0.94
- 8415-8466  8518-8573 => 0.94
